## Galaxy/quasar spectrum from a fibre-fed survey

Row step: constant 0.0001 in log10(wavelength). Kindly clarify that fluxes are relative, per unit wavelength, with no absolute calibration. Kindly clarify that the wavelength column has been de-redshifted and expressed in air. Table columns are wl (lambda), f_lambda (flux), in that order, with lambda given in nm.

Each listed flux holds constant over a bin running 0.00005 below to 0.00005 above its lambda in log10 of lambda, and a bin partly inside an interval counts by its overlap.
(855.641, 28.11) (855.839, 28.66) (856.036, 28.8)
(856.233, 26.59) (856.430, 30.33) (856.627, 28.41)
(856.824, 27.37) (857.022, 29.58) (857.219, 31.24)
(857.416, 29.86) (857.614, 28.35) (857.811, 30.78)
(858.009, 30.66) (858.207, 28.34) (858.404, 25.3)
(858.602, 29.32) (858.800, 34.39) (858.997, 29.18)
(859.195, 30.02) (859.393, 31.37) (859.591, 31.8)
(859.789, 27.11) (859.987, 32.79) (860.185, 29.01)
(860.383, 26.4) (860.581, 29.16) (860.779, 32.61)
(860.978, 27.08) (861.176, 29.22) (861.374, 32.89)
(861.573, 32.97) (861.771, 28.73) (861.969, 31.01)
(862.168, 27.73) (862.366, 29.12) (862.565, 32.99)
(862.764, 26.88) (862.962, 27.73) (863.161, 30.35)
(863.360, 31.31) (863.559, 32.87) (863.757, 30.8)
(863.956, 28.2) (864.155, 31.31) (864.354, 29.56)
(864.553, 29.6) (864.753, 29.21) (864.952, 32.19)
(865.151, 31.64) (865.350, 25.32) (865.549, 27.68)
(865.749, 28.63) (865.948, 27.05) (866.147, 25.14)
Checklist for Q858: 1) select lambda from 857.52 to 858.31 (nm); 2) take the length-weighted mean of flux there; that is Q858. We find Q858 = 29.5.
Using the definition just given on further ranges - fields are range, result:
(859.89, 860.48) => 29.4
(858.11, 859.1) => 29.3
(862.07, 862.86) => 29.2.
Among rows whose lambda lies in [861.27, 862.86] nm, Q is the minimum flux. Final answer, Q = 26.88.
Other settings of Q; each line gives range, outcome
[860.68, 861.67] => 27.08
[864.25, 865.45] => 25.32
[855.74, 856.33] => 26.59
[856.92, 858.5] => 25.3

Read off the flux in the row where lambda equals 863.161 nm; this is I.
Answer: 30.35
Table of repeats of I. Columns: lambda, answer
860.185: 29.01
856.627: 28.41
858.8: 34.39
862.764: 26.88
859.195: 30.02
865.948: 27.05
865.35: 25.32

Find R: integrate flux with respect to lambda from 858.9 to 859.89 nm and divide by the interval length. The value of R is 29.9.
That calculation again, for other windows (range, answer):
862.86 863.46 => 29.8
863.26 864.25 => 30.9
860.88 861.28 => 28.3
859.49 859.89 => 29.5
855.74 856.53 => 28.6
